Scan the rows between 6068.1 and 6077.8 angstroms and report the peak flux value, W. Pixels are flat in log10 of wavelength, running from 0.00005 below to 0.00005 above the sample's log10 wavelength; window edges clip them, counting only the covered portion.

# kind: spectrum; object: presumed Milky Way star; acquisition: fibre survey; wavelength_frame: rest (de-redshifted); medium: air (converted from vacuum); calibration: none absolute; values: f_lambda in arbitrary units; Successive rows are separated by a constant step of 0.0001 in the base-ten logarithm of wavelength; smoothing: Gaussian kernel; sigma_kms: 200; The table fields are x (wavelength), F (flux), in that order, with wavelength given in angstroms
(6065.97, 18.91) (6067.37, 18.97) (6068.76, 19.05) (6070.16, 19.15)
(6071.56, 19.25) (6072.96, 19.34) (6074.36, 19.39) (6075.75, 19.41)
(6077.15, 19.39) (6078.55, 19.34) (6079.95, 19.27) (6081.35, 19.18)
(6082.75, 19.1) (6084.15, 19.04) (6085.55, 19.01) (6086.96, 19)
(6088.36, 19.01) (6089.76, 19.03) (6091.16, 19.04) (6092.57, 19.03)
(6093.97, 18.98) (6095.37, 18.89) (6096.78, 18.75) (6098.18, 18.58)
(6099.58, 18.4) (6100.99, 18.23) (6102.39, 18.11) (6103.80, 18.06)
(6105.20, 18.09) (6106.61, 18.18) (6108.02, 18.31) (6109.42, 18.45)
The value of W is 19.41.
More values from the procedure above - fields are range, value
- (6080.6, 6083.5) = 19.18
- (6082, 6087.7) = 19.1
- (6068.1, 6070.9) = 19.15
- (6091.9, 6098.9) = 19.03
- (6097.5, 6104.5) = 18.58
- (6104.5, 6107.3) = 18.18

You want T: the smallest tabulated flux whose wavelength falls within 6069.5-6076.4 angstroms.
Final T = 19.15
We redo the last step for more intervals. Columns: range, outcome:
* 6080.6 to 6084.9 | 19.04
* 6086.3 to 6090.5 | 19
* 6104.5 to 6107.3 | 18.09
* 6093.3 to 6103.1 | 18.11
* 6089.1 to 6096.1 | 18.89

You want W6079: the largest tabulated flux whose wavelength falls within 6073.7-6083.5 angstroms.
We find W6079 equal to 19.41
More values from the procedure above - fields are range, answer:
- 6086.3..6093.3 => 19.04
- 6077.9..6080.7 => 19.34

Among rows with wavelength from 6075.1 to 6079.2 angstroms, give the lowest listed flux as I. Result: 19.34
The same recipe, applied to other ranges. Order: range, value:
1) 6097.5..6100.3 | 18.4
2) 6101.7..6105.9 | 18.06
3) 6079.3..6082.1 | 19.18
